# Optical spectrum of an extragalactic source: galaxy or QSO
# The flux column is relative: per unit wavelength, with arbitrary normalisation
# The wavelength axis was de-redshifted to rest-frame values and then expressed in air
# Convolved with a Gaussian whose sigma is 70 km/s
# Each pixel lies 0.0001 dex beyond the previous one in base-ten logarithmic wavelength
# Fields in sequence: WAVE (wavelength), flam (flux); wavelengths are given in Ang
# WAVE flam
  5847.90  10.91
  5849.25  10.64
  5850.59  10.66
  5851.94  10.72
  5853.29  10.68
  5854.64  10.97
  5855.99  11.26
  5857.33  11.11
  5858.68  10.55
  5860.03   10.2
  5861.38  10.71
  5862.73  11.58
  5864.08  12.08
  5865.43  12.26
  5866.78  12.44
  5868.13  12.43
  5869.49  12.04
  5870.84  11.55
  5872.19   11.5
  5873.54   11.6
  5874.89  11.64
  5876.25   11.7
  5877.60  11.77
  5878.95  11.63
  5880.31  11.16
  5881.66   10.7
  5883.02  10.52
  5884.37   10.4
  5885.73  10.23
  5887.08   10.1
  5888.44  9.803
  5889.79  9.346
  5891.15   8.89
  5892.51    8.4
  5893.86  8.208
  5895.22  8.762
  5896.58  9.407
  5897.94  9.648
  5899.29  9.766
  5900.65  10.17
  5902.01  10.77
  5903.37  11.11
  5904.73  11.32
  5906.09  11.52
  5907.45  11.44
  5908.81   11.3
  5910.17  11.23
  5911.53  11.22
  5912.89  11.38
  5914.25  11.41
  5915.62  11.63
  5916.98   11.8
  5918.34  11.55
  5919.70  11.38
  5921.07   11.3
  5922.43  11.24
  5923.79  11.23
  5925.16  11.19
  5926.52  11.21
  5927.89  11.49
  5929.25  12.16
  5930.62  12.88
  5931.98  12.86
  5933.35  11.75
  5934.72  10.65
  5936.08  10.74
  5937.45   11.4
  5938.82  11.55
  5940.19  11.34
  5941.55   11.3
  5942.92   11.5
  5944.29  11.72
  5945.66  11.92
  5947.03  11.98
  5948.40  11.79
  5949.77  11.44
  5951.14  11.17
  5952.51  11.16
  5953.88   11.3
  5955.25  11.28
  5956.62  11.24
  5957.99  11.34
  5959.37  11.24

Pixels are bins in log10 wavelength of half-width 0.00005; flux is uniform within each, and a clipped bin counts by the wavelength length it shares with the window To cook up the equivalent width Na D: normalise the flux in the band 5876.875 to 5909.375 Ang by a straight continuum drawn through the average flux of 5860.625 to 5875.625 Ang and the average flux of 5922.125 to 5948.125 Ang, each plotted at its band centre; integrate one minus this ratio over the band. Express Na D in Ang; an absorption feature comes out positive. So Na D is 4.0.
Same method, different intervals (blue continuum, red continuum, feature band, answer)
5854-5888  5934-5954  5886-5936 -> 2.3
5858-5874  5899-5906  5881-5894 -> 1.6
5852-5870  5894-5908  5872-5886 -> -0.4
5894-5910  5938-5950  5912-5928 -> -0.7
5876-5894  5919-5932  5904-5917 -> -0.3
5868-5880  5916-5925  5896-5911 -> 1.1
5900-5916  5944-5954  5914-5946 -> -0.4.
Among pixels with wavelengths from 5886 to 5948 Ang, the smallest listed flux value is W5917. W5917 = 8.208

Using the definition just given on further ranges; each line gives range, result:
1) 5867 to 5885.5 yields 10.4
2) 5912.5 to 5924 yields 11.23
